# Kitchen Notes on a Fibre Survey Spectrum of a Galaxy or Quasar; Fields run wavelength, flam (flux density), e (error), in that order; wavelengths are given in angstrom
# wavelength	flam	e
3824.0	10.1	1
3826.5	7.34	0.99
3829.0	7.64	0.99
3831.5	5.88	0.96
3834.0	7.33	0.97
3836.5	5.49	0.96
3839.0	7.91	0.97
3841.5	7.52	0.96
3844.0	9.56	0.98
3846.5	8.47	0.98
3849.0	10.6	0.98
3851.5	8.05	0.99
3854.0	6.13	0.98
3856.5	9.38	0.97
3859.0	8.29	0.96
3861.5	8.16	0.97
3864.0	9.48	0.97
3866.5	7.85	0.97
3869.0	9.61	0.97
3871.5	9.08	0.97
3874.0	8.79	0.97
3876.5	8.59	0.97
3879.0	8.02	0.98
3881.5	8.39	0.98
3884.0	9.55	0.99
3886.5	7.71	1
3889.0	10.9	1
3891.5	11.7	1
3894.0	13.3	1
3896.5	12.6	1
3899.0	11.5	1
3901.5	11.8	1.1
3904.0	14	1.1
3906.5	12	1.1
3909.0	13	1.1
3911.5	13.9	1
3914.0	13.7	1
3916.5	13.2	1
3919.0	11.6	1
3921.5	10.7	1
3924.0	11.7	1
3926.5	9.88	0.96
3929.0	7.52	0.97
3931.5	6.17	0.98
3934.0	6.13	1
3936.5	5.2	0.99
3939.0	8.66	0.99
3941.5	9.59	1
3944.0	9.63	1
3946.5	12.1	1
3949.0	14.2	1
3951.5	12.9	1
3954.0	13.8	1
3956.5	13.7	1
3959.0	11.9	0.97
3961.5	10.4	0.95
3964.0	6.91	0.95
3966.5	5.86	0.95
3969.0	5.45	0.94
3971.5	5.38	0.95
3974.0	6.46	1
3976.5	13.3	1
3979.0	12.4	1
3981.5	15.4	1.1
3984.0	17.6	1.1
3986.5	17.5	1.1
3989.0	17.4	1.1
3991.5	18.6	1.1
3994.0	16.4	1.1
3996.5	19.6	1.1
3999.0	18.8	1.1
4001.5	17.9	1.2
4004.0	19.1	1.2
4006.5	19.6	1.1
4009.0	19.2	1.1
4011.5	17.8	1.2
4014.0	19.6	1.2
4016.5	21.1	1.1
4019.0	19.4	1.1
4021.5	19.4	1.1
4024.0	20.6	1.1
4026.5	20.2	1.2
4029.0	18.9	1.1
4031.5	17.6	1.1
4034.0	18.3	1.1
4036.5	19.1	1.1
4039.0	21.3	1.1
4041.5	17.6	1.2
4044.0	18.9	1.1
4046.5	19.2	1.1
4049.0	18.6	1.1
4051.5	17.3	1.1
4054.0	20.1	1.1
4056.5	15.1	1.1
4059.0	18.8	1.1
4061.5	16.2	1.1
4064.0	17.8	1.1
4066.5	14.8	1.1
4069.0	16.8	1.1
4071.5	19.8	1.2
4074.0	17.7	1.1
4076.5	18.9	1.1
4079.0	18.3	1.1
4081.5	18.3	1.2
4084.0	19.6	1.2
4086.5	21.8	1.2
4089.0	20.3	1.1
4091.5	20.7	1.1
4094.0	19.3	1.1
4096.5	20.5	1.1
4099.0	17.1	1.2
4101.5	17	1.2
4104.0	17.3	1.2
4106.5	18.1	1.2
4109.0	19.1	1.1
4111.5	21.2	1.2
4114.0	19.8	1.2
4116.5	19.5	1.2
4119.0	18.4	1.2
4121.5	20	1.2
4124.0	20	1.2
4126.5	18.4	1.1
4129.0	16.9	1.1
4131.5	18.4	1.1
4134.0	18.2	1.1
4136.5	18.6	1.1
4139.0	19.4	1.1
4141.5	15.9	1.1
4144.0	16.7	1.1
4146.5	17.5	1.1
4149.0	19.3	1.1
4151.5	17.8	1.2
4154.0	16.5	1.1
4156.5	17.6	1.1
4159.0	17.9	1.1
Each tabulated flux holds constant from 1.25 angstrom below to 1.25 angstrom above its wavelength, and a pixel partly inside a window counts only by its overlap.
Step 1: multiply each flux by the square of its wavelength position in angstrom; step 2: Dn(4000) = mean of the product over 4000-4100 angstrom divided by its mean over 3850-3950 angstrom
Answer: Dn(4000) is 2.02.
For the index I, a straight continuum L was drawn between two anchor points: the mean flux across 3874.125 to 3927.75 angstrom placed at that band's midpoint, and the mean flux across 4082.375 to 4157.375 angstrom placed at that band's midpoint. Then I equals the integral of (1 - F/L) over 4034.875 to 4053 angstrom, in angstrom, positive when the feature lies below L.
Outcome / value -3.1 angstrom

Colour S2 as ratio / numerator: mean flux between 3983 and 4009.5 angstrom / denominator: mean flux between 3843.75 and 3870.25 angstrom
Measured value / 2.1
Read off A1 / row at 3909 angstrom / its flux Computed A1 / 13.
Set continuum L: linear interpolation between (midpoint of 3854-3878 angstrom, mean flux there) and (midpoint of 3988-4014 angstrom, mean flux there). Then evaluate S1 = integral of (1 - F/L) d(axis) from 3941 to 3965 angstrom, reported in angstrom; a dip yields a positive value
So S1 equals 5.4 angstrom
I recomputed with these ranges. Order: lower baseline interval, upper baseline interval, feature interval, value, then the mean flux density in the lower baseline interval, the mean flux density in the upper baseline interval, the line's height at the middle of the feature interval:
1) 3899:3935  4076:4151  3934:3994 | 7.3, 11.1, 18.8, 13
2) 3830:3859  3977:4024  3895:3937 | 4.8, 7.86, 18.1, 12.6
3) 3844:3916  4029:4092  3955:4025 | 1.1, 10.2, 18.5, 15.3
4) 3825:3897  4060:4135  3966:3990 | 3.4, 8.7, 18.7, 13.6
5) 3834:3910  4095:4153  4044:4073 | -2.9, 9.53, 18.5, 16.2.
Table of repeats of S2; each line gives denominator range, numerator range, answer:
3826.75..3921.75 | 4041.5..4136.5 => 1.91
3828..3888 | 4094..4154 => 2.24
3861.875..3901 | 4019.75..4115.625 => 1.91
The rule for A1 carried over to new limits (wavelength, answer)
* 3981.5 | 15.4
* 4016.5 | 21.1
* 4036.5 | 19.1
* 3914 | 13.7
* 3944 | 9.63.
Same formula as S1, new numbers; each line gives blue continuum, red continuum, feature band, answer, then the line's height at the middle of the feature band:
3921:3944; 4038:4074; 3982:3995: -4.8 angstrom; 12.7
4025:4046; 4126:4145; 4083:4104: -1.2 angstrom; 18.3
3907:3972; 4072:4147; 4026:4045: -4.9 angstrom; 15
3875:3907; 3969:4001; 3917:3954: 7.8 angstrom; 12.6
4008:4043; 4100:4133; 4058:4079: 1.6 angstrom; 19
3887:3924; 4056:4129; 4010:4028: -4.0 angstrom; 16.2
